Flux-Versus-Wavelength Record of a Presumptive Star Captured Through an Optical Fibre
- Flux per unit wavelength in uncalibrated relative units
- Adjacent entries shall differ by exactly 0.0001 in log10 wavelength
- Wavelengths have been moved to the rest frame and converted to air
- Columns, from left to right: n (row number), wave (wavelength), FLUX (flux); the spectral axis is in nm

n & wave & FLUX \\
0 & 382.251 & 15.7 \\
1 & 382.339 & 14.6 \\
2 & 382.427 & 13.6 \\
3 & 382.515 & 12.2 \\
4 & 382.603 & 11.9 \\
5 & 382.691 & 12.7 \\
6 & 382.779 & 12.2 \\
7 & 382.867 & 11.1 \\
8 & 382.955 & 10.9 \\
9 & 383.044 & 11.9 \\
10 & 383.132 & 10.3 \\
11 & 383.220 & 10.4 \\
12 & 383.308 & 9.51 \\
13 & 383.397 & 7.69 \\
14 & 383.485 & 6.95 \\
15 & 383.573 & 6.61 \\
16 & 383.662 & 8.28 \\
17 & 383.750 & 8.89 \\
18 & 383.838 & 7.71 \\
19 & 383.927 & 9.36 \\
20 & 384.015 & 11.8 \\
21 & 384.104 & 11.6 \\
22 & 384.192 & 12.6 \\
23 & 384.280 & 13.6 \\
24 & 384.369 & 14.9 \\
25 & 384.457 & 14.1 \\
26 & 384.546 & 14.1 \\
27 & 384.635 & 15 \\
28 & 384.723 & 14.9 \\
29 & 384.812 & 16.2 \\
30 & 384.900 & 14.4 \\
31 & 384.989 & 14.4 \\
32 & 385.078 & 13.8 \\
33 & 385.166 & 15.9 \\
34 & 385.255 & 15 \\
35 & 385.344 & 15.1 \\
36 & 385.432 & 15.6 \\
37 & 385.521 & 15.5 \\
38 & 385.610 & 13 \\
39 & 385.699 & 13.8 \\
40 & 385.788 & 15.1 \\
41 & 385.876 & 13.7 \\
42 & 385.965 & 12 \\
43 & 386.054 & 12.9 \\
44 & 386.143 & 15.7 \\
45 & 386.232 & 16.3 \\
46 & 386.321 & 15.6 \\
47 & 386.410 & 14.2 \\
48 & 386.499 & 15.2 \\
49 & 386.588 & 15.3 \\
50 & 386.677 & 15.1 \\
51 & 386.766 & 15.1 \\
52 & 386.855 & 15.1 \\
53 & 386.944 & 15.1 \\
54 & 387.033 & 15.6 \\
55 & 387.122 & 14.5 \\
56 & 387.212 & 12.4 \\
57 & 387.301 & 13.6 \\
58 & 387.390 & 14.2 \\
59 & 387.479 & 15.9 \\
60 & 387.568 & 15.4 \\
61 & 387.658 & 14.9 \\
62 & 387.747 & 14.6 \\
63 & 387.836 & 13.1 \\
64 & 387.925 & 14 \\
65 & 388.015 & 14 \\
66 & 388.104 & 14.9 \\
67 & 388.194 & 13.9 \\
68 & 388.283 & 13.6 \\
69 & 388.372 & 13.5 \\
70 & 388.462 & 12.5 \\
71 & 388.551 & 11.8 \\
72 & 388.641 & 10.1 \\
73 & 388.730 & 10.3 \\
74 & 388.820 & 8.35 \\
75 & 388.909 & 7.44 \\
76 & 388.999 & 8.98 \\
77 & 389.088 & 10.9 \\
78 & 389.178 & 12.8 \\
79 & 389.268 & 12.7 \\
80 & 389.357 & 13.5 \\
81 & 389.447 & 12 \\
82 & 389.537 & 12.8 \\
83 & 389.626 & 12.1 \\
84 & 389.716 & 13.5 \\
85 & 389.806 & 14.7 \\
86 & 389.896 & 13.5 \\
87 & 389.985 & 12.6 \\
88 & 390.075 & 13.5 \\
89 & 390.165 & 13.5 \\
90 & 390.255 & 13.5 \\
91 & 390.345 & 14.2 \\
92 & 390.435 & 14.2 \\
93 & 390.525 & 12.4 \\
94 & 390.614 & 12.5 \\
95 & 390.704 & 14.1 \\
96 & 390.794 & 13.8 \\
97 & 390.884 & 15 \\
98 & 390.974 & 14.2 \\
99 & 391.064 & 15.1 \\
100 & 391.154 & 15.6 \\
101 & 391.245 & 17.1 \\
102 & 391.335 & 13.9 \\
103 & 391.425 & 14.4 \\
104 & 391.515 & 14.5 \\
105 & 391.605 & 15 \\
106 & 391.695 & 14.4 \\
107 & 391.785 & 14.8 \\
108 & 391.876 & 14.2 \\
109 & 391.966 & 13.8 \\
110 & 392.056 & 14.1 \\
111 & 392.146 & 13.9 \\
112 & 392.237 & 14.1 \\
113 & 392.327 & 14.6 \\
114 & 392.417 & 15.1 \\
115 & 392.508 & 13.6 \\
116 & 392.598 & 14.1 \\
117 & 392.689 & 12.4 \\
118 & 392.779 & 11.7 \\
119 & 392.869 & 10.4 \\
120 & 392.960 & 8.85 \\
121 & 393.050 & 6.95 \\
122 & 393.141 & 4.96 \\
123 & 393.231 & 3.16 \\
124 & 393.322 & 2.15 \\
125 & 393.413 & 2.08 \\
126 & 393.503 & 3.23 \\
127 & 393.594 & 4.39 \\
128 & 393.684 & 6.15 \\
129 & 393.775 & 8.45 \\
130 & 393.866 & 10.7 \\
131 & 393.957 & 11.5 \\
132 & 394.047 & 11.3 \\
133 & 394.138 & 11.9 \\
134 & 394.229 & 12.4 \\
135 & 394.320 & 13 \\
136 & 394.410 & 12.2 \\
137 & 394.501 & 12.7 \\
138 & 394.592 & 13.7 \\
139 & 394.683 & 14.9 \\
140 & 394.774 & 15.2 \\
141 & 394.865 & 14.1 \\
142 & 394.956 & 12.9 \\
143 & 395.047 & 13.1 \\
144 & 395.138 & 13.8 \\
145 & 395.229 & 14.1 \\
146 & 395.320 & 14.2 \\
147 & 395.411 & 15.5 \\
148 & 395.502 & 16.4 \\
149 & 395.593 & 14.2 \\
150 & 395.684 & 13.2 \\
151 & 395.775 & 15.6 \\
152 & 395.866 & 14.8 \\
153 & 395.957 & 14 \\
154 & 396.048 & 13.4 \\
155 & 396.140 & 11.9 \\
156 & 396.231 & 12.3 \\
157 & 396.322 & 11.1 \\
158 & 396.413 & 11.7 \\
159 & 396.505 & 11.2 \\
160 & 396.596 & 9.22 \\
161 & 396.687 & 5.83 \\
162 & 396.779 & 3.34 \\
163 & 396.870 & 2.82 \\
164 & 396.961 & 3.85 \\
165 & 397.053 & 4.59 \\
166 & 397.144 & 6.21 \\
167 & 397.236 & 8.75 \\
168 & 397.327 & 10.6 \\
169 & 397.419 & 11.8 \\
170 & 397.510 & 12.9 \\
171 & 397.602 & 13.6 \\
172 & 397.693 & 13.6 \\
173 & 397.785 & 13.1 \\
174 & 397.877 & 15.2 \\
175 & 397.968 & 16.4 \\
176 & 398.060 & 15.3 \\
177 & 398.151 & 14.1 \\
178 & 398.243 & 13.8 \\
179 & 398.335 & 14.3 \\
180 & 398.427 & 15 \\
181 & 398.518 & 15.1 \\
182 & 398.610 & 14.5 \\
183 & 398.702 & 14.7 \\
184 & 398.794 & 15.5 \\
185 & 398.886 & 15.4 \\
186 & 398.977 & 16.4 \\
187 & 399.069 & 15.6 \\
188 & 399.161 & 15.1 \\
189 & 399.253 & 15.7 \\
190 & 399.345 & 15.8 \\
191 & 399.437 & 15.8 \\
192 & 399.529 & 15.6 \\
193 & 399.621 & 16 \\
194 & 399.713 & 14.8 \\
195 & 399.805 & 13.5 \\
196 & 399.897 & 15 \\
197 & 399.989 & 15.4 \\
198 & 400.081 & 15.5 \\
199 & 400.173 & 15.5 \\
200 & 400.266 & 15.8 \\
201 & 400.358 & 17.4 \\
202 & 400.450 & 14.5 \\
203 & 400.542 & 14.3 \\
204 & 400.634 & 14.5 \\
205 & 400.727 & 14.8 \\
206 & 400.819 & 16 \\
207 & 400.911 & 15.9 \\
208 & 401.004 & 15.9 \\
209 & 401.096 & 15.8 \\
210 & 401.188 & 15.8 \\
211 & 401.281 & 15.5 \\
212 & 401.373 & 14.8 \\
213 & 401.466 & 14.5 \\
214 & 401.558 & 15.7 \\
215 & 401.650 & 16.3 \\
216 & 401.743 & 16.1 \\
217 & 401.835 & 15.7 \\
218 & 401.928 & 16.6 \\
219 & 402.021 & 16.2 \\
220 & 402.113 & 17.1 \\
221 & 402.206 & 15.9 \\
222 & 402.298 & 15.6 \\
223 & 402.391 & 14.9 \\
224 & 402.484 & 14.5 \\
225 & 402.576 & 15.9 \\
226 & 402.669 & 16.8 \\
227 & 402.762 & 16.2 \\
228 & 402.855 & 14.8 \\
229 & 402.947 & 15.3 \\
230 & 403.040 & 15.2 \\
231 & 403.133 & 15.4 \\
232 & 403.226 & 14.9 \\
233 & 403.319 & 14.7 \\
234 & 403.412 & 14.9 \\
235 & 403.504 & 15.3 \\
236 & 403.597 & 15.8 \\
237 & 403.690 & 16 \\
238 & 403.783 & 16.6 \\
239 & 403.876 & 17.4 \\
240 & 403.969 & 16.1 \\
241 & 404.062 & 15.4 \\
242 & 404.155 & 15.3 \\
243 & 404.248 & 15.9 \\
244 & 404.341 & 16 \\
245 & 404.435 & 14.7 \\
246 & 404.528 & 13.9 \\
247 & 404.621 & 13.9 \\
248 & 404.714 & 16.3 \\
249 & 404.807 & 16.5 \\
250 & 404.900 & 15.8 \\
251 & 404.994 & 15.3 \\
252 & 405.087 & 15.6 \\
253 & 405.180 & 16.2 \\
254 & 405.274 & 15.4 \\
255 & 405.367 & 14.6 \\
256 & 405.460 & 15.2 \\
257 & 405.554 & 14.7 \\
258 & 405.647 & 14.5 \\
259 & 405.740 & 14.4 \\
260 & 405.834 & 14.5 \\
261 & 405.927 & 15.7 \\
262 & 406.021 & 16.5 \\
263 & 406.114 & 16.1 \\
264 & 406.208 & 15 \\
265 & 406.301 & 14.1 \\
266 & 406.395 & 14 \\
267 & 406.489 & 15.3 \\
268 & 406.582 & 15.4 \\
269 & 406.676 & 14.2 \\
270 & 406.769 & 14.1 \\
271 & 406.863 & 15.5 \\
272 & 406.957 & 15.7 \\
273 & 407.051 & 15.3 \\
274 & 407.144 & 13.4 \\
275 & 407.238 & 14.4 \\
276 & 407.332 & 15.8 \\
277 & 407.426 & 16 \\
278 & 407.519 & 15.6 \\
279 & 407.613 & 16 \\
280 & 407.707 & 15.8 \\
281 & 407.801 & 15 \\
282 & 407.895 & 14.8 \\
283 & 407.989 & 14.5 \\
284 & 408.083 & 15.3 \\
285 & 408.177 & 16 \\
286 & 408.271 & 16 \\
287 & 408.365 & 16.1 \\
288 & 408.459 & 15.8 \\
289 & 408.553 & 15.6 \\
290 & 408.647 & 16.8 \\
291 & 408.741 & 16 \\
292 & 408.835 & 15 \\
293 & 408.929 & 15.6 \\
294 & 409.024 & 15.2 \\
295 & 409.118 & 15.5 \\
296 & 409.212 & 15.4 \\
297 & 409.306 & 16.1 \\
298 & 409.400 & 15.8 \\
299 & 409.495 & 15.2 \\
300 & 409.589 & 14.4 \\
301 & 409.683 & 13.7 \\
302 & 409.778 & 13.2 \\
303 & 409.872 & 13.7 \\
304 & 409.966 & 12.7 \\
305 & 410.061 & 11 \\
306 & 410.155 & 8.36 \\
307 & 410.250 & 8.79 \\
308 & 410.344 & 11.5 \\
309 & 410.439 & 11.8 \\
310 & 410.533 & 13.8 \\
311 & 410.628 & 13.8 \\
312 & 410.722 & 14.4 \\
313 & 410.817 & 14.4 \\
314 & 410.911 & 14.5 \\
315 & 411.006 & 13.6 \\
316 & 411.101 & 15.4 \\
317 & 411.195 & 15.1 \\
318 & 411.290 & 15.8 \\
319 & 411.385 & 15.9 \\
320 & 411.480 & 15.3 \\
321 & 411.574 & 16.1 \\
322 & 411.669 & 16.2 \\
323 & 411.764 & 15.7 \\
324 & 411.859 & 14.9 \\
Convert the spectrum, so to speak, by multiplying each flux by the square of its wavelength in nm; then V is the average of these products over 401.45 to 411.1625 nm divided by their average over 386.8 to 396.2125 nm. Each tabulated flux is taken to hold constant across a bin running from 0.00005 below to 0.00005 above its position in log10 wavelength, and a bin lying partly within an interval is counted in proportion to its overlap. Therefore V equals 1.3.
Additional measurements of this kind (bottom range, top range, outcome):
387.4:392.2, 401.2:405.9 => 1.24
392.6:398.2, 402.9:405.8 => 1.48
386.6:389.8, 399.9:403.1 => 1.27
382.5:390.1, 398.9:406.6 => 1.30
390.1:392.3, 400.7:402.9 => 1.16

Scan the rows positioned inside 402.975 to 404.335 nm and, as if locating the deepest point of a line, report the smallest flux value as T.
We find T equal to 14.7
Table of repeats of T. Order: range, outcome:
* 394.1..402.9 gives 2.82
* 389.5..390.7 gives 12.1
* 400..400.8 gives 14.3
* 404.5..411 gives 8.36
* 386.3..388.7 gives 10.1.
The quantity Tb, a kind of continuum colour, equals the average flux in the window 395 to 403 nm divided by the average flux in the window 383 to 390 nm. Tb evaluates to 1.1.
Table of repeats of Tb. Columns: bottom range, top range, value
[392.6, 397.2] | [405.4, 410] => 1.46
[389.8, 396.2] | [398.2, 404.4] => 1.24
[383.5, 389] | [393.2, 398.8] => 0.86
